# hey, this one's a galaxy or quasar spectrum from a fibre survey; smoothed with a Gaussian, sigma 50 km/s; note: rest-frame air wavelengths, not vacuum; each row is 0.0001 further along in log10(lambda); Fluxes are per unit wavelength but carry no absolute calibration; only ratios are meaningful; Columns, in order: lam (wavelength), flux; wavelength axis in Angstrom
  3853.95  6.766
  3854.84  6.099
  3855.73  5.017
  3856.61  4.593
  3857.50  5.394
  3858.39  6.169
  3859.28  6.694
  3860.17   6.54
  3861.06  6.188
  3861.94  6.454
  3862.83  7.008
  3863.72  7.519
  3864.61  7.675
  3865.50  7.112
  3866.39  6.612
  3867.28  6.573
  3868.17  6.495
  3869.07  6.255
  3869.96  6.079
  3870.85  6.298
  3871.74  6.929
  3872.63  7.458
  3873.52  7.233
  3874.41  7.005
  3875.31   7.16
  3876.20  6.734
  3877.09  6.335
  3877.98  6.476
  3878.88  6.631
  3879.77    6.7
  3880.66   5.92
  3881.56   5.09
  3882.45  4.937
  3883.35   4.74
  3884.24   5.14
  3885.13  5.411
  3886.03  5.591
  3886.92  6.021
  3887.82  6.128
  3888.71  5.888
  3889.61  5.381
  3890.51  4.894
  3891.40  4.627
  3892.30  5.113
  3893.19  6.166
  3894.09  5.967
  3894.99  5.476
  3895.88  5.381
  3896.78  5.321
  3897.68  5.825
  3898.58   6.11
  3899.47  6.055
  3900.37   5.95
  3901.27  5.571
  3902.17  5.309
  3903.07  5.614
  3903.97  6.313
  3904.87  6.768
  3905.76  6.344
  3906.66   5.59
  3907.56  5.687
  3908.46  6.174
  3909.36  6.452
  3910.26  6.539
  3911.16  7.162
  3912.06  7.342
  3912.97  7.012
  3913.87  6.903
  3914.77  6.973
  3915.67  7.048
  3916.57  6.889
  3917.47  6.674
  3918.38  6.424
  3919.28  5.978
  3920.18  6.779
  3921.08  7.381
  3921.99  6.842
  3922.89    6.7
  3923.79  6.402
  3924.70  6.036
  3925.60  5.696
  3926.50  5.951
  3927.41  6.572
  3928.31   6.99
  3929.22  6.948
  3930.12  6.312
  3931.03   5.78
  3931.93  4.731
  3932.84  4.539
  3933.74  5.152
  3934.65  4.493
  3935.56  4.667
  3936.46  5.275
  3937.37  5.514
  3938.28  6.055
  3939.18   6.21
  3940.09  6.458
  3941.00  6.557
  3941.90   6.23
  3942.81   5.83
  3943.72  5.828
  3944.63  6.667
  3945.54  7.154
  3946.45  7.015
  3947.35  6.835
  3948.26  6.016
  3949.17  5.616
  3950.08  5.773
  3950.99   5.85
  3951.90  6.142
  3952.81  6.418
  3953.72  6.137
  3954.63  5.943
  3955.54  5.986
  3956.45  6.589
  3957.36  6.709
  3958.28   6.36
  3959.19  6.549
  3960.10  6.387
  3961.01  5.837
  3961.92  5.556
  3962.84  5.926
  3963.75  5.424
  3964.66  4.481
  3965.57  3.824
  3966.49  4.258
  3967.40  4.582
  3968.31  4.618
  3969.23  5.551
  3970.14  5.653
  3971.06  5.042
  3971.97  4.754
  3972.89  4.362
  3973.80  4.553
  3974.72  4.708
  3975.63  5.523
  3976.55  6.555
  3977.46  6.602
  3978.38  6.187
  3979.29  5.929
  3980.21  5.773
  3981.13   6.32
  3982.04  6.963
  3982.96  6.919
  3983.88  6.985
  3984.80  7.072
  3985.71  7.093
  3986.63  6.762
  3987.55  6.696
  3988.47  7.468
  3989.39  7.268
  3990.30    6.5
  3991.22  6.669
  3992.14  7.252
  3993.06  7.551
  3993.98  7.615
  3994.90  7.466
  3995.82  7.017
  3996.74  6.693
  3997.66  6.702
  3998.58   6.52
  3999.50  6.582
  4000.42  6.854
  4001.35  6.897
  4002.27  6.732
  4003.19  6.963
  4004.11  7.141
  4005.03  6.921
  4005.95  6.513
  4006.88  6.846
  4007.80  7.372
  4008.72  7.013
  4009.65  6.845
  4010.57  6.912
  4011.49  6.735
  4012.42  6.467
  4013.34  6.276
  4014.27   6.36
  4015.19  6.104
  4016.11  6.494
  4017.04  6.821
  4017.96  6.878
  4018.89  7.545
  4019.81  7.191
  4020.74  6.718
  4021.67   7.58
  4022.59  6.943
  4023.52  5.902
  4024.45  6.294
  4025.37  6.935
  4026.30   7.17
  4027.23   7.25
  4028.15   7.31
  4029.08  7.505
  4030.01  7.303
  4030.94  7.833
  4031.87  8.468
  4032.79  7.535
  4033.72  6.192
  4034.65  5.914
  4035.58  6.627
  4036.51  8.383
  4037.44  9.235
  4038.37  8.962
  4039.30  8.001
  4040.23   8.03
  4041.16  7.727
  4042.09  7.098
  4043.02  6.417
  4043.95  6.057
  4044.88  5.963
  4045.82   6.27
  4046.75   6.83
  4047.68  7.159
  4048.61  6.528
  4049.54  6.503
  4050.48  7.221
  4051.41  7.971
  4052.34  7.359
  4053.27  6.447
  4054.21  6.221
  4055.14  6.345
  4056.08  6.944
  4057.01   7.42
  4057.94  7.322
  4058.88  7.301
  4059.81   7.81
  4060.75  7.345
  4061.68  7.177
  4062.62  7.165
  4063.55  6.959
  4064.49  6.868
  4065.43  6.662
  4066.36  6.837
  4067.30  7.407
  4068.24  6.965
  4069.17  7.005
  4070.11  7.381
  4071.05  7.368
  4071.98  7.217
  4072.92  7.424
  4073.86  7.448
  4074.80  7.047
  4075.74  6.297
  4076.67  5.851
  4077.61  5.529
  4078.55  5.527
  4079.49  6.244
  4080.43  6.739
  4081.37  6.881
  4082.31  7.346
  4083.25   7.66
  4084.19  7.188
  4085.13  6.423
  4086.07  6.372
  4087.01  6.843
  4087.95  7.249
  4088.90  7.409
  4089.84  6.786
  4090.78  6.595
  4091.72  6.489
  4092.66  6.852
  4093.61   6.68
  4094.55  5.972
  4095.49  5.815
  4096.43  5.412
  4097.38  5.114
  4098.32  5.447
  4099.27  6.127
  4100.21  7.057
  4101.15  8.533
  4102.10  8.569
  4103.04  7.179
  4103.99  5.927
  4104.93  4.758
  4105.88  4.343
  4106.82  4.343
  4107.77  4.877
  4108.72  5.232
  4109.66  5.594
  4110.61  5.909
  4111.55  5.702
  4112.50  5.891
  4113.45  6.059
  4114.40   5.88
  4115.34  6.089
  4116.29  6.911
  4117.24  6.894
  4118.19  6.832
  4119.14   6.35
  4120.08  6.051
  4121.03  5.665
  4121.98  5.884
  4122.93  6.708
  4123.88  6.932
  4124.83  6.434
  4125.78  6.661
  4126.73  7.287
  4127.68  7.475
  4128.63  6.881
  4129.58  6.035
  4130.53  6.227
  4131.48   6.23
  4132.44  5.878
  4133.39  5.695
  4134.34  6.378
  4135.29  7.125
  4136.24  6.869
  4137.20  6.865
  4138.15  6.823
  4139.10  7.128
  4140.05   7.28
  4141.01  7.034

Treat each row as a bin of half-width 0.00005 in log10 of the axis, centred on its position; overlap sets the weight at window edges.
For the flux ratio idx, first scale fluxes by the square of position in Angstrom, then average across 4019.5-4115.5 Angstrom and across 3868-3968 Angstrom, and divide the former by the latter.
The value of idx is 1.21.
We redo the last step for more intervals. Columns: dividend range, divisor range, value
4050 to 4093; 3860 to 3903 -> 1.25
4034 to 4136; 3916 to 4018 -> 1.13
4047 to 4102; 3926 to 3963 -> 1.21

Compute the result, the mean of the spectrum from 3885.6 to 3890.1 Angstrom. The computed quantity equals 5.79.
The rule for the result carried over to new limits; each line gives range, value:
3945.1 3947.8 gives 7.02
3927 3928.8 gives 6.79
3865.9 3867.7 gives 6.61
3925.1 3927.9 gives 6.1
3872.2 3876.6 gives 7.12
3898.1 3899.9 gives 6.1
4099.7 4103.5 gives 7.83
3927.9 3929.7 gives 6.95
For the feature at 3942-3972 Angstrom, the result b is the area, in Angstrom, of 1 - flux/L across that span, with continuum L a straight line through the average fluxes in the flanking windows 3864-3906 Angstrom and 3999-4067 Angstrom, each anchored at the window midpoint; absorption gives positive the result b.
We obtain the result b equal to 3.3 Angstrom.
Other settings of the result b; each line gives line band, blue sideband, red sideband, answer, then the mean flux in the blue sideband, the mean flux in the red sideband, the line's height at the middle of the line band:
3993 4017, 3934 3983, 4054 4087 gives -2.2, 5.79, 6.91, 6.25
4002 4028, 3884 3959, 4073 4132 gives -2.5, 6.08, 6.37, 6.23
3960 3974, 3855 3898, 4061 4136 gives 2.7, 6.09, 6.49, 6.25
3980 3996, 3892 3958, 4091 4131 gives -2.1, 6.15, 6.22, 6.18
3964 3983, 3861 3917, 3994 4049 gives 3.9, 6.22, 7.01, 6.72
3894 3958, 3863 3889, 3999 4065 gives 4.0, 6.36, 7.03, 6.57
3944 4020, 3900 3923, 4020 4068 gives 5.5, 6.48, 7.12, 6.82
